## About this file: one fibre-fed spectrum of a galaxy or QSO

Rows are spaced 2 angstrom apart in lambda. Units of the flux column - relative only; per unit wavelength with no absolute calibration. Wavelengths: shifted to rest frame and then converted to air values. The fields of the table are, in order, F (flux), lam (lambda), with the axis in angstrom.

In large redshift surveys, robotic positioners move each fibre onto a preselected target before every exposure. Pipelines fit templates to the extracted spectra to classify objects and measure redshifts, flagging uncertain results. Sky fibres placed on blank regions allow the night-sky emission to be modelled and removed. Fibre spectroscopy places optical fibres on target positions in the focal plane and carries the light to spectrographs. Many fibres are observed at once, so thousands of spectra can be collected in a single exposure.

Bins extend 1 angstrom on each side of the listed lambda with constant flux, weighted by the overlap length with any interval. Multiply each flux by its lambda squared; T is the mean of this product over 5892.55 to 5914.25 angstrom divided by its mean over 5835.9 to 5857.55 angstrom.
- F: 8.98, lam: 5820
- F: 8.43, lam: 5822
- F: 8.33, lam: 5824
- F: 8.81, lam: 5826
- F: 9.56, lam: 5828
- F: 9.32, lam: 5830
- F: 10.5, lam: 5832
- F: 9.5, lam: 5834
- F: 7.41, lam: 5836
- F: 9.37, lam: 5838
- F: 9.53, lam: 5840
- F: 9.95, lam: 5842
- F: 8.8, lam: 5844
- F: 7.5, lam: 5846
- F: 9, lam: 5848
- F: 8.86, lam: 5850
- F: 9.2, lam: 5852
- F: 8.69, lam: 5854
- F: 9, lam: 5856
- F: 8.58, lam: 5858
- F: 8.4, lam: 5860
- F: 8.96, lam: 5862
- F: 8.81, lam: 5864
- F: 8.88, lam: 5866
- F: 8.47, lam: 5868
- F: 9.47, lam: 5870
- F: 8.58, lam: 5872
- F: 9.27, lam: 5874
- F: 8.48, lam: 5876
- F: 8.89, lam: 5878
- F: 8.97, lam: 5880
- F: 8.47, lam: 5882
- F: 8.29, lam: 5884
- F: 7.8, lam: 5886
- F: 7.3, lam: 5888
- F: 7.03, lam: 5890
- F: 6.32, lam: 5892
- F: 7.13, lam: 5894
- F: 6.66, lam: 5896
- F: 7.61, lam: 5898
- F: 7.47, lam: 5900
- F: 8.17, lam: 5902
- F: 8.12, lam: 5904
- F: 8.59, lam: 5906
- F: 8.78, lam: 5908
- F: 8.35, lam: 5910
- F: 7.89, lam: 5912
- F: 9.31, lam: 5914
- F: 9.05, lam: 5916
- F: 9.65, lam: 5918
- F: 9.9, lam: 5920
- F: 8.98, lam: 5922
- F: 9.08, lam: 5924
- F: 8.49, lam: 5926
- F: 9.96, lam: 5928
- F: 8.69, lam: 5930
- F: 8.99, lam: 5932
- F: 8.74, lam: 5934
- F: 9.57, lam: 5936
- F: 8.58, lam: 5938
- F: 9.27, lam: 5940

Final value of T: 0.91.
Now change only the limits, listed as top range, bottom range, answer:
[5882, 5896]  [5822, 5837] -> 0.83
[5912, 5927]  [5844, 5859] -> 1.07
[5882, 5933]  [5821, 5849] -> 0.95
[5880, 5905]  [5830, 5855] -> 0.85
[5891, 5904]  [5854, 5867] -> 0.84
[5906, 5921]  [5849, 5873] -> 1.03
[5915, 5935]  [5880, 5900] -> 1.24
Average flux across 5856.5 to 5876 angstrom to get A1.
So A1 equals 8.81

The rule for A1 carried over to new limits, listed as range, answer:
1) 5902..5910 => 8.44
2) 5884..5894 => 7.23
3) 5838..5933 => 8.57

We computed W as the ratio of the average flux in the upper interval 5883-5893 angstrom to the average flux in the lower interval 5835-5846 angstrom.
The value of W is 0.8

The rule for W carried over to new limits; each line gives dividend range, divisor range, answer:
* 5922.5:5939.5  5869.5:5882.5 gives 1.02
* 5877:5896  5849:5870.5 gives 0.88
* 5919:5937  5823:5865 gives 1.02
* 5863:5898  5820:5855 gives 0.91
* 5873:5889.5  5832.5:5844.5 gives 0.92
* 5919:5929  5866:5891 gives 1.10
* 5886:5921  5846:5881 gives 0.92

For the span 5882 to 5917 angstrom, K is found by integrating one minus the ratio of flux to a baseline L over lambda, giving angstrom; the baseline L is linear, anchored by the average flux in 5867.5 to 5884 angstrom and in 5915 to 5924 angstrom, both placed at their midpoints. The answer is 4.7 angstrom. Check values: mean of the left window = 8.8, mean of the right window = 9.36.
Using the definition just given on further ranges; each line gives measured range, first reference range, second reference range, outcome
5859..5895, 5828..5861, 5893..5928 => 1.8 angstrom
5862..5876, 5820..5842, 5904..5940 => 0.3 angstrom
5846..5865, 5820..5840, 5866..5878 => 0.4 angstrom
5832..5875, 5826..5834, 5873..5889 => 0.8 angstrom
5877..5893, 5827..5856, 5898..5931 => 1.8 angstrom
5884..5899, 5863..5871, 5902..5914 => 2.5 angstrom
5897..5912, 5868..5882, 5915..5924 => 1.7 angstrom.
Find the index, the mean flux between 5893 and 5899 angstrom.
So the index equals 7.13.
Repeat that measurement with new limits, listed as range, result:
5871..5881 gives 8.84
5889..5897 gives 6.79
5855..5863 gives 8.73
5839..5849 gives 8.96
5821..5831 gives 8.89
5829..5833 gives 9.91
